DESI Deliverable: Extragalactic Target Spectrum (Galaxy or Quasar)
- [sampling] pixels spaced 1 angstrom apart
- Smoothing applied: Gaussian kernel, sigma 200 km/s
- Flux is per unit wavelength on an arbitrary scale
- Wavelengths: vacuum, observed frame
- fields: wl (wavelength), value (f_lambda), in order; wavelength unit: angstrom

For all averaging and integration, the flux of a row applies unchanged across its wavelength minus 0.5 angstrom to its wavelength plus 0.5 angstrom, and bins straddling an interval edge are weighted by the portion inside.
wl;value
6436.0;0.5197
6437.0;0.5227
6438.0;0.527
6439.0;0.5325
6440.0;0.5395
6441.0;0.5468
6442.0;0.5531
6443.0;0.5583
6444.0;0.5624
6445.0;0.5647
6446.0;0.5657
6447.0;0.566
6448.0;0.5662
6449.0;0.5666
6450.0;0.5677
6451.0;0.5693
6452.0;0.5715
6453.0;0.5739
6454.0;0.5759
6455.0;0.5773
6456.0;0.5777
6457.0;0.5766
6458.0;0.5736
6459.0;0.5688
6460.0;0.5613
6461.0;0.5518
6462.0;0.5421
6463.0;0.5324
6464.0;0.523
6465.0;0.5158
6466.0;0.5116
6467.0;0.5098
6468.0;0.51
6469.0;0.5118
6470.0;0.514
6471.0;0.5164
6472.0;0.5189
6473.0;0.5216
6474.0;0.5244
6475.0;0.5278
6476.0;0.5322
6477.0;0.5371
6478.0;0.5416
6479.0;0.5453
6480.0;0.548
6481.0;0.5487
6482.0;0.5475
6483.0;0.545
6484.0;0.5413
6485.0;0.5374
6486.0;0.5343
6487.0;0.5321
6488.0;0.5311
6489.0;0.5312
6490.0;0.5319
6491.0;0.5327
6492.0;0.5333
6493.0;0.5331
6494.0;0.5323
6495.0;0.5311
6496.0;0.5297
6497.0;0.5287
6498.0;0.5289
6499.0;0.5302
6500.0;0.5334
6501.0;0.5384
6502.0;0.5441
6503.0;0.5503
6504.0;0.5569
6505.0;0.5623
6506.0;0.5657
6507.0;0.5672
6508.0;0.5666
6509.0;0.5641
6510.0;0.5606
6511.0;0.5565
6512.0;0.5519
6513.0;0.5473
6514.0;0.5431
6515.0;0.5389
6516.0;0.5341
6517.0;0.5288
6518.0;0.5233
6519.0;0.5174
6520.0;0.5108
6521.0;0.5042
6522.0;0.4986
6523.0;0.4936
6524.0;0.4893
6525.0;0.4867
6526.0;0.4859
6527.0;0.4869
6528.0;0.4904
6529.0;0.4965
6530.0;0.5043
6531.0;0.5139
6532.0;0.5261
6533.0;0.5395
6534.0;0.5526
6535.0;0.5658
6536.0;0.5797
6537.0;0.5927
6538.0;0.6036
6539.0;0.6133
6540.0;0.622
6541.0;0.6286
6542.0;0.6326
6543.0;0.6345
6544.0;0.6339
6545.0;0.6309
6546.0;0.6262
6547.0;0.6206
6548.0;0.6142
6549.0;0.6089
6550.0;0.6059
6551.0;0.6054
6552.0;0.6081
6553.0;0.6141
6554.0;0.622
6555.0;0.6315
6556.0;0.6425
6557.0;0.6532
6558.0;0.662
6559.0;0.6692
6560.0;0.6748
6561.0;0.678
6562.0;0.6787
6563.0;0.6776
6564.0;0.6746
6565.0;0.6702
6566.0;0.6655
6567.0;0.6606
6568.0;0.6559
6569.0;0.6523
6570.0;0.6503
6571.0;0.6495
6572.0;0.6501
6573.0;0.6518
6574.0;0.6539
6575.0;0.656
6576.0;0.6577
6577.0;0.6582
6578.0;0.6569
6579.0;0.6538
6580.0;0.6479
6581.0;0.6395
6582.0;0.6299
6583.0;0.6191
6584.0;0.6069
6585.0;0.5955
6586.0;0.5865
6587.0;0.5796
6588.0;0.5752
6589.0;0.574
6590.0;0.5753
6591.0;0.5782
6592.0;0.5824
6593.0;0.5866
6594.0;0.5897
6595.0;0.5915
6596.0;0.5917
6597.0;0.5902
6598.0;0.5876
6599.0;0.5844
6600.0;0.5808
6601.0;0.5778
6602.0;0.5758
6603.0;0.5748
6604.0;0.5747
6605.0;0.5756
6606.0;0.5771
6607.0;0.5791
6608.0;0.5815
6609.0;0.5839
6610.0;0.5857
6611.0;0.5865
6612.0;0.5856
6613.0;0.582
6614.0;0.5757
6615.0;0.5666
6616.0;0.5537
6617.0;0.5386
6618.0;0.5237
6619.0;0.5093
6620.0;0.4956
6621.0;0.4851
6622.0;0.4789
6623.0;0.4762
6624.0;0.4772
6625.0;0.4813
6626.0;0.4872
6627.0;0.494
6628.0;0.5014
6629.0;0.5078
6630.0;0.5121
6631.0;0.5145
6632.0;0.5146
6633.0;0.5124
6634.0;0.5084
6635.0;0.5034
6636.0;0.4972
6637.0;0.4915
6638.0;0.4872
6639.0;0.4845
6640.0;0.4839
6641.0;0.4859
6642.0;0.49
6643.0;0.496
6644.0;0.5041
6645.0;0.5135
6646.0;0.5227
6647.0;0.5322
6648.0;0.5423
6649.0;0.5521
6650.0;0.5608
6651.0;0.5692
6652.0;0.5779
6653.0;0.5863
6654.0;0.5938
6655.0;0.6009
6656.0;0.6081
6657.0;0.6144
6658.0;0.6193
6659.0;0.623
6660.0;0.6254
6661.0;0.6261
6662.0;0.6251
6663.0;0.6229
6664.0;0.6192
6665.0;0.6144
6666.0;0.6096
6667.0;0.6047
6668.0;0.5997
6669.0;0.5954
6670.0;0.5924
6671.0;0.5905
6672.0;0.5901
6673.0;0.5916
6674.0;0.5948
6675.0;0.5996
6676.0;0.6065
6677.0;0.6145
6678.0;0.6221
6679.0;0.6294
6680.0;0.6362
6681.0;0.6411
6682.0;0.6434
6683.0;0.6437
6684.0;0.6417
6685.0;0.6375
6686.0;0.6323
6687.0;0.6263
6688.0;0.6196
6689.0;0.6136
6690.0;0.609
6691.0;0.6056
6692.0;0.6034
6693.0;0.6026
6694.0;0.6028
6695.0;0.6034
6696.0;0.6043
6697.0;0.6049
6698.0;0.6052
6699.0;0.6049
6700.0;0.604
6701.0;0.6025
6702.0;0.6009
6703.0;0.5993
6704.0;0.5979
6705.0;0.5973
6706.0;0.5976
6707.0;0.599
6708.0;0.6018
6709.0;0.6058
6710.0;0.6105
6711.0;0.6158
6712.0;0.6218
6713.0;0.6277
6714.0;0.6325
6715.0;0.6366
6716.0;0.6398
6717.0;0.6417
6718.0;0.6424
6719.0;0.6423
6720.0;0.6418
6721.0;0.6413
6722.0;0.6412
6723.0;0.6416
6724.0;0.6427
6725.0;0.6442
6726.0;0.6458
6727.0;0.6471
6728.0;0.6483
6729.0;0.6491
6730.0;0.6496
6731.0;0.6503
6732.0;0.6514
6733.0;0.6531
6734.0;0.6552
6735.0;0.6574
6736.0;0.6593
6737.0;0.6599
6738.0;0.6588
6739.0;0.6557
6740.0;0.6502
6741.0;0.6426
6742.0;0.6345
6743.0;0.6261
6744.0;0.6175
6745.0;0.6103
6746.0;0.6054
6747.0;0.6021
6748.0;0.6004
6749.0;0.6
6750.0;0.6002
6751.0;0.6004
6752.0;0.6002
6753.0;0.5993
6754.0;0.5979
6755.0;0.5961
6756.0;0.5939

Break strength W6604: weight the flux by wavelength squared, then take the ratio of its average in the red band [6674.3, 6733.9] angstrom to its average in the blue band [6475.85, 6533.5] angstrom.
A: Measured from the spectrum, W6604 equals 1.2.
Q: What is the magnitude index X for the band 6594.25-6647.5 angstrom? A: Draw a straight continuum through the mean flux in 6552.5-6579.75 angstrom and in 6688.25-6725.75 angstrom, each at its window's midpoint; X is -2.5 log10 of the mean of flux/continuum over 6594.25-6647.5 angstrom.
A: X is 0.20 mag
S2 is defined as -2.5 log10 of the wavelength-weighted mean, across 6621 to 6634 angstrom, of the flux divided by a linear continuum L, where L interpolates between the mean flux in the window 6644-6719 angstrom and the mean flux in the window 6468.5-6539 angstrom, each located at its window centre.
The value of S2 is 0.18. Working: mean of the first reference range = 0.534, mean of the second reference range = 0.606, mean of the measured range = 0.496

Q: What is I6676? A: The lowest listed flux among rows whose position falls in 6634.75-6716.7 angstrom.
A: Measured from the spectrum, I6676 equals 0.4839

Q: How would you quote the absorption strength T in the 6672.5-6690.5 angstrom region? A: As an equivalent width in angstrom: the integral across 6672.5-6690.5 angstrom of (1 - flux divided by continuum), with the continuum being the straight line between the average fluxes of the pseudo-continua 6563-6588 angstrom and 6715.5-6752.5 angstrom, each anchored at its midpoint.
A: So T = 0.4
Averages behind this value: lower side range 0.642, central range 0.622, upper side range 0.636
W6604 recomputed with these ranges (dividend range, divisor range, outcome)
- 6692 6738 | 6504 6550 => 1.19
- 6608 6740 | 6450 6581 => 1.08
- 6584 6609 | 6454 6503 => 1.12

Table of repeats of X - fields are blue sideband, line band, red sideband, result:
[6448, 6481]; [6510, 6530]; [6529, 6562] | 0.14 mag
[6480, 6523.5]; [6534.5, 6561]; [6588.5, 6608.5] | -0.12 mag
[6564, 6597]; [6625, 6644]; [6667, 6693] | 0.24 mag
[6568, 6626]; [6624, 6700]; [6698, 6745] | 0.07 mag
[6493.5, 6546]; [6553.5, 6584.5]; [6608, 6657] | -0.21 mag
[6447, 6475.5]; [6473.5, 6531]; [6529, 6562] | 0.09 mag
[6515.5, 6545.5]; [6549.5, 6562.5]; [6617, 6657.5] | -0.19 mag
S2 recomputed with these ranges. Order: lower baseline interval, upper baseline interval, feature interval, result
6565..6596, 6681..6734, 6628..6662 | 0.15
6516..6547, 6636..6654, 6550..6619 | -0.14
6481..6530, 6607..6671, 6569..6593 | -0.15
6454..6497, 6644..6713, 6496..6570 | -0.05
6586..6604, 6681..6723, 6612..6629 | 0.15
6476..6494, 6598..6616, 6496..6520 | 0.00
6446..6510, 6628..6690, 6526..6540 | 0.02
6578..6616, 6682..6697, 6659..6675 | 0.01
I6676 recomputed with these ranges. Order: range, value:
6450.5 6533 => 0.4859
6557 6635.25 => 0.4762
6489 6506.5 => 0.5287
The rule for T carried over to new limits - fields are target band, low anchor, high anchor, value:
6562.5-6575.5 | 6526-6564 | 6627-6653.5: -1.74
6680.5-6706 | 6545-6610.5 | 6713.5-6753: 0.74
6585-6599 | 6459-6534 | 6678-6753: -0.30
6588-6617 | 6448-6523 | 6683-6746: 0.27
